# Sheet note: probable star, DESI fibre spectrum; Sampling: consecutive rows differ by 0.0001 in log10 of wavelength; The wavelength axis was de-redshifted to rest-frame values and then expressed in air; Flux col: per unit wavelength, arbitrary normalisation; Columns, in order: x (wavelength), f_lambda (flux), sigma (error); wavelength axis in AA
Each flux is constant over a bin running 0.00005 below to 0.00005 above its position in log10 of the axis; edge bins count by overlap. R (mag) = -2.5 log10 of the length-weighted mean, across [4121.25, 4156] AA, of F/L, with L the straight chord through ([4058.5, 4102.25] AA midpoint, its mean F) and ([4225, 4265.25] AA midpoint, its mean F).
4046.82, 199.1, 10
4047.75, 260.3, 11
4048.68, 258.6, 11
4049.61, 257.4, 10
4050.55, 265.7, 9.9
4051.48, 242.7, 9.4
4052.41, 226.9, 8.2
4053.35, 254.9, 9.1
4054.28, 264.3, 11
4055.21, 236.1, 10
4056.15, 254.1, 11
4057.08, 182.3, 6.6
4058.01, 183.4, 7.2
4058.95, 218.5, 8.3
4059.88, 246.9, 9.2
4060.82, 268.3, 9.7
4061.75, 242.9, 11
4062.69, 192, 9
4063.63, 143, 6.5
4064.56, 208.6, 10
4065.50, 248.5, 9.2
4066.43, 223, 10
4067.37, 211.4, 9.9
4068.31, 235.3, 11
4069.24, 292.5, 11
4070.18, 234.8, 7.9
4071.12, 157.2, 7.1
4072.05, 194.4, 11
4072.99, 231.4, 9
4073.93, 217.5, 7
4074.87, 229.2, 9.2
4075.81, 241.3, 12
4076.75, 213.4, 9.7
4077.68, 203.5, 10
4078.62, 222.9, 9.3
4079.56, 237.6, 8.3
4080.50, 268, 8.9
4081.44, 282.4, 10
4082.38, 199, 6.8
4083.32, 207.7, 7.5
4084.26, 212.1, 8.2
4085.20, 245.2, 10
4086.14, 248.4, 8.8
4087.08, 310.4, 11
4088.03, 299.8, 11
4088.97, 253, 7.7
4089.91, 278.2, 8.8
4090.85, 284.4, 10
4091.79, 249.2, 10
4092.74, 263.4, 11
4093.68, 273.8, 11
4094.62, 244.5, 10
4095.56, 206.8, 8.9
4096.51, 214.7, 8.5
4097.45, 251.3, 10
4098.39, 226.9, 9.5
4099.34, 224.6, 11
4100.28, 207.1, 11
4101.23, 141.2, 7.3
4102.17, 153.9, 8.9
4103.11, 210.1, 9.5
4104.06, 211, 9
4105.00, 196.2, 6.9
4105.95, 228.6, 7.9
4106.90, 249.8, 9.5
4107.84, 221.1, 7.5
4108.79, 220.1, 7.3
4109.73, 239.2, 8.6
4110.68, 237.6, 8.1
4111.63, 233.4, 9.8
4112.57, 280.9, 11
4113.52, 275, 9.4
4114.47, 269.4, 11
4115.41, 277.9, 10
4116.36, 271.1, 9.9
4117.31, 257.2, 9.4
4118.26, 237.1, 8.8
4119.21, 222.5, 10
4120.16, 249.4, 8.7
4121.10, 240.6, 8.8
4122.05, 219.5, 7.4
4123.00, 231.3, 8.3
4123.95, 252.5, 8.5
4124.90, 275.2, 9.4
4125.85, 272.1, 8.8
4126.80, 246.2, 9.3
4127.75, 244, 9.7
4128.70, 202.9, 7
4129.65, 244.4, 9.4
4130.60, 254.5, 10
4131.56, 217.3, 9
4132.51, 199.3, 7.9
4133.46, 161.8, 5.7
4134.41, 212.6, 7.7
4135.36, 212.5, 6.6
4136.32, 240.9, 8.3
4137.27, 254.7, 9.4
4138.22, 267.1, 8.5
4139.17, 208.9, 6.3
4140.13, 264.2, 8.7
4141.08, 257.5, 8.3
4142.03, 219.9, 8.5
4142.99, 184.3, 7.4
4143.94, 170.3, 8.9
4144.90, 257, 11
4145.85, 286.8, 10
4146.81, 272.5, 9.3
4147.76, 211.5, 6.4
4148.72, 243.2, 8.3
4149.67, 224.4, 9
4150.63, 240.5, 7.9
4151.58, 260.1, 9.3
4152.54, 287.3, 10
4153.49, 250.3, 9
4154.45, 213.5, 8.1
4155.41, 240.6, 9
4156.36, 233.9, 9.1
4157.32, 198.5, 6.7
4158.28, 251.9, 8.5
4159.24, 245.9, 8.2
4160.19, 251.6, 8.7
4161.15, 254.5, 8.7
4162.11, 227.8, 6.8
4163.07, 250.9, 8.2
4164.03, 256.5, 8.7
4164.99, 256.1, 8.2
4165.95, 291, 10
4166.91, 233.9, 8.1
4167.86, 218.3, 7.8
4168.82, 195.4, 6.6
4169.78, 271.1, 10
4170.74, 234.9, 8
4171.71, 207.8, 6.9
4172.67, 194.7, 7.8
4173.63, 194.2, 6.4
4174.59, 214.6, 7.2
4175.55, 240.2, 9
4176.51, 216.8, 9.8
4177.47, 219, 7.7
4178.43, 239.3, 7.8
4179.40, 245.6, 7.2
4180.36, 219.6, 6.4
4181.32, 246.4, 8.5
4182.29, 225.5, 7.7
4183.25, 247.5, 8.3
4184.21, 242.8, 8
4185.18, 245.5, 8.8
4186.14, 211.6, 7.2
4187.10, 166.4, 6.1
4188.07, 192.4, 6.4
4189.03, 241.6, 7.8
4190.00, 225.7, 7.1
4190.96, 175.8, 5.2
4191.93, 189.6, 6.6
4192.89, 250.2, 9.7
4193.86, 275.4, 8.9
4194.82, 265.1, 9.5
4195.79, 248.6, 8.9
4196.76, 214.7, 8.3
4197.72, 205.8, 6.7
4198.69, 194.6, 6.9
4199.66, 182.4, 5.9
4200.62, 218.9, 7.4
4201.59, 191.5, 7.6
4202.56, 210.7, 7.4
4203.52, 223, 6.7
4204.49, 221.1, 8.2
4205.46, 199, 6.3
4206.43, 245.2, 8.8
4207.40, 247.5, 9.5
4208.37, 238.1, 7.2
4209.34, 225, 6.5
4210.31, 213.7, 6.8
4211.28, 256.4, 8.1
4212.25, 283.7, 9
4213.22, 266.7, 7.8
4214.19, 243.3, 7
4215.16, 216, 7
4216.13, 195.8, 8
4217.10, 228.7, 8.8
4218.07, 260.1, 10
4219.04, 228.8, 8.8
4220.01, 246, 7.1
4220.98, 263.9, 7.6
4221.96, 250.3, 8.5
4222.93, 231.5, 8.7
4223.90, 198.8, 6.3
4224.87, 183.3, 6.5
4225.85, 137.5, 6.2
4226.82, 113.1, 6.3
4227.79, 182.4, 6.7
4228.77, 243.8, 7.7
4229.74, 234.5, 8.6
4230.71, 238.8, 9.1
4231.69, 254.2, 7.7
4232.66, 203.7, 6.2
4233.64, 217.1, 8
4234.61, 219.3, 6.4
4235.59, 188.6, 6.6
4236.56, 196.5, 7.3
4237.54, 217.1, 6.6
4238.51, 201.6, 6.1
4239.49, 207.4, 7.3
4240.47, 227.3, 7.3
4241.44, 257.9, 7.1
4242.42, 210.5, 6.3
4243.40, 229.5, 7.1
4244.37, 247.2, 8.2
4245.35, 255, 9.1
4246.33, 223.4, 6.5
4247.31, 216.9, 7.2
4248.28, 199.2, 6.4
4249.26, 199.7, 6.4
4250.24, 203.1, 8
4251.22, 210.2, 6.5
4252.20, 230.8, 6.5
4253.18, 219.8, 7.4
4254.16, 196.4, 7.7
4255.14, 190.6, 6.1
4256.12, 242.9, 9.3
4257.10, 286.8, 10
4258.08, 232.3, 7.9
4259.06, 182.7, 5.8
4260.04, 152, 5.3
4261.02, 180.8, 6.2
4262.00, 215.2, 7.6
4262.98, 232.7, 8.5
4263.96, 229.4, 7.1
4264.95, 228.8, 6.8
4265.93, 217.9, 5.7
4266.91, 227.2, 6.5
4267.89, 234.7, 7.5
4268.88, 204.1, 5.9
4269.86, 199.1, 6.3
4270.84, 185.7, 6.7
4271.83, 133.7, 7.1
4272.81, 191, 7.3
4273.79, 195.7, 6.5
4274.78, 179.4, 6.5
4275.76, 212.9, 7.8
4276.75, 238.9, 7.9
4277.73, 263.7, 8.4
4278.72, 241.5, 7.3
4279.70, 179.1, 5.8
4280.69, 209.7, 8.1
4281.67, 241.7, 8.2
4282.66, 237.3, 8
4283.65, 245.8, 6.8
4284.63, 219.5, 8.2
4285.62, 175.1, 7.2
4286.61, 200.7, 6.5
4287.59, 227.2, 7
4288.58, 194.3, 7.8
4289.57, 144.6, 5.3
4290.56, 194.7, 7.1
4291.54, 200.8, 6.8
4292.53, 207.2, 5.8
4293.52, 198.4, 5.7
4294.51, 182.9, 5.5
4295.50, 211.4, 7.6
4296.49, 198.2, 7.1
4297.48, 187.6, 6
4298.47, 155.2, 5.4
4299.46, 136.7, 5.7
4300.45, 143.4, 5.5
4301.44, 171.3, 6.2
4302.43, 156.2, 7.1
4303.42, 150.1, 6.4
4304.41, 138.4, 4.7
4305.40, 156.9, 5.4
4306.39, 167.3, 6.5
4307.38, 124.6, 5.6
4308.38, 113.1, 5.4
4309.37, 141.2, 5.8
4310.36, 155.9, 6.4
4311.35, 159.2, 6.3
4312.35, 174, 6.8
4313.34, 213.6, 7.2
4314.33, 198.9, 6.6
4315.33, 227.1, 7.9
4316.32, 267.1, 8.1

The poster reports -0.05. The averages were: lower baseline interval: 232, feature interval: 236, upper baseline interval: 213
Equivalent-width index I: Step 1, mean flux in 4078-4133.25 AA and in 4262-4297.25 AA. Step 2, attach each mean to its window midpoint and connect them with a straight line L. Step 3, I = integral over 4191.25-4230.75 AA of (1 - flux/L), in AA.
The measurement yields -0.5 AA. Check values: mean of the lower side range 239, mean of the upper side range 208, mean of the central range 223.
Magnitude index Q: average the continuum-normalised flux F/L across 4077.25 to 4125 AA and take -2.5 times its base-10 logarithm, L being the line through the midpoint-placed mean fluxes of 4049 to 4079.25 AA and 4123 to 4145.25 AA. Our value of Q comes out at -0.05 mag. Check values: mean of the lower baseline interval 227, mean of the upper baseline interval 231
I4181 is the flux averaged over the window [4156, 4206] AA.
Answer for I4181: 226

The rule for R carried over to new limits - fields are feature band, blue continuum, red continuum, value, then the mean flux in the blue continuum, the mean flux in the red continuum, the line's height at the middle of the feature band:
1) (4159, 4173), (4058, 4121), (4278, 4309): -0.116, 234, 185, 215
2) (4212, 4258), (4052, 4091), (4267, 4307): -0.095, 233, 193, 203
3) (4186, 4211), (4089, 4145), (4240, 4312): -0.012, 234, 199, 216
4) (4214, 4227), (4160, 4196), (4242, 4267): 0.038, 231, 218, 223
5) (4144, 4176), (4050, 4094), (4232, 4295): -0.065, 236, 212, 225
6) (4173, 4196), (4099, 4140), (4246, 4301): -0.027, 232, 205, 221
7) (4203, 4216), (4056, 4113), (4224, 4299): -0.100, 230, 209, 215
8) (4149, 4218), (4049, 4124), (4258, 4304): -0.068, 234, 198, 217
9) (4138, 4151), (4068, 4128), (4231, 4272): -0.021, 238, 215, 231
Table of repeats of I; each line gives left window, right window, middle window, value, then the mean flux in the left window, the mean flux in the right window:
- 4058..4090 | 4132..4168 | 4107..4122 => -0.9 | 232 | 237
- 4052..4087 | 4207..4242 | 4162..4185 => -0.9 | 227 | 223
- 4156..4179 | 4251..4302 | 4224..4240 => 1.0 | 233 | 204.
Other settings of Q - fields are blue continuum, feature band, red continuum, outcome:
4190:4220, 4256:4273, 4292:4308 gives -0.11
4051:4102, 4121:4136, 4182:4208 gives -0.01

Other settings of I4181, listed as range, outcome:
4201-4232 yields 224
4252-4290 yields 211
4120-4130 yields 243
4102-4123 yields 238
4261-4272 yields 211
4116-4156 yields 238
